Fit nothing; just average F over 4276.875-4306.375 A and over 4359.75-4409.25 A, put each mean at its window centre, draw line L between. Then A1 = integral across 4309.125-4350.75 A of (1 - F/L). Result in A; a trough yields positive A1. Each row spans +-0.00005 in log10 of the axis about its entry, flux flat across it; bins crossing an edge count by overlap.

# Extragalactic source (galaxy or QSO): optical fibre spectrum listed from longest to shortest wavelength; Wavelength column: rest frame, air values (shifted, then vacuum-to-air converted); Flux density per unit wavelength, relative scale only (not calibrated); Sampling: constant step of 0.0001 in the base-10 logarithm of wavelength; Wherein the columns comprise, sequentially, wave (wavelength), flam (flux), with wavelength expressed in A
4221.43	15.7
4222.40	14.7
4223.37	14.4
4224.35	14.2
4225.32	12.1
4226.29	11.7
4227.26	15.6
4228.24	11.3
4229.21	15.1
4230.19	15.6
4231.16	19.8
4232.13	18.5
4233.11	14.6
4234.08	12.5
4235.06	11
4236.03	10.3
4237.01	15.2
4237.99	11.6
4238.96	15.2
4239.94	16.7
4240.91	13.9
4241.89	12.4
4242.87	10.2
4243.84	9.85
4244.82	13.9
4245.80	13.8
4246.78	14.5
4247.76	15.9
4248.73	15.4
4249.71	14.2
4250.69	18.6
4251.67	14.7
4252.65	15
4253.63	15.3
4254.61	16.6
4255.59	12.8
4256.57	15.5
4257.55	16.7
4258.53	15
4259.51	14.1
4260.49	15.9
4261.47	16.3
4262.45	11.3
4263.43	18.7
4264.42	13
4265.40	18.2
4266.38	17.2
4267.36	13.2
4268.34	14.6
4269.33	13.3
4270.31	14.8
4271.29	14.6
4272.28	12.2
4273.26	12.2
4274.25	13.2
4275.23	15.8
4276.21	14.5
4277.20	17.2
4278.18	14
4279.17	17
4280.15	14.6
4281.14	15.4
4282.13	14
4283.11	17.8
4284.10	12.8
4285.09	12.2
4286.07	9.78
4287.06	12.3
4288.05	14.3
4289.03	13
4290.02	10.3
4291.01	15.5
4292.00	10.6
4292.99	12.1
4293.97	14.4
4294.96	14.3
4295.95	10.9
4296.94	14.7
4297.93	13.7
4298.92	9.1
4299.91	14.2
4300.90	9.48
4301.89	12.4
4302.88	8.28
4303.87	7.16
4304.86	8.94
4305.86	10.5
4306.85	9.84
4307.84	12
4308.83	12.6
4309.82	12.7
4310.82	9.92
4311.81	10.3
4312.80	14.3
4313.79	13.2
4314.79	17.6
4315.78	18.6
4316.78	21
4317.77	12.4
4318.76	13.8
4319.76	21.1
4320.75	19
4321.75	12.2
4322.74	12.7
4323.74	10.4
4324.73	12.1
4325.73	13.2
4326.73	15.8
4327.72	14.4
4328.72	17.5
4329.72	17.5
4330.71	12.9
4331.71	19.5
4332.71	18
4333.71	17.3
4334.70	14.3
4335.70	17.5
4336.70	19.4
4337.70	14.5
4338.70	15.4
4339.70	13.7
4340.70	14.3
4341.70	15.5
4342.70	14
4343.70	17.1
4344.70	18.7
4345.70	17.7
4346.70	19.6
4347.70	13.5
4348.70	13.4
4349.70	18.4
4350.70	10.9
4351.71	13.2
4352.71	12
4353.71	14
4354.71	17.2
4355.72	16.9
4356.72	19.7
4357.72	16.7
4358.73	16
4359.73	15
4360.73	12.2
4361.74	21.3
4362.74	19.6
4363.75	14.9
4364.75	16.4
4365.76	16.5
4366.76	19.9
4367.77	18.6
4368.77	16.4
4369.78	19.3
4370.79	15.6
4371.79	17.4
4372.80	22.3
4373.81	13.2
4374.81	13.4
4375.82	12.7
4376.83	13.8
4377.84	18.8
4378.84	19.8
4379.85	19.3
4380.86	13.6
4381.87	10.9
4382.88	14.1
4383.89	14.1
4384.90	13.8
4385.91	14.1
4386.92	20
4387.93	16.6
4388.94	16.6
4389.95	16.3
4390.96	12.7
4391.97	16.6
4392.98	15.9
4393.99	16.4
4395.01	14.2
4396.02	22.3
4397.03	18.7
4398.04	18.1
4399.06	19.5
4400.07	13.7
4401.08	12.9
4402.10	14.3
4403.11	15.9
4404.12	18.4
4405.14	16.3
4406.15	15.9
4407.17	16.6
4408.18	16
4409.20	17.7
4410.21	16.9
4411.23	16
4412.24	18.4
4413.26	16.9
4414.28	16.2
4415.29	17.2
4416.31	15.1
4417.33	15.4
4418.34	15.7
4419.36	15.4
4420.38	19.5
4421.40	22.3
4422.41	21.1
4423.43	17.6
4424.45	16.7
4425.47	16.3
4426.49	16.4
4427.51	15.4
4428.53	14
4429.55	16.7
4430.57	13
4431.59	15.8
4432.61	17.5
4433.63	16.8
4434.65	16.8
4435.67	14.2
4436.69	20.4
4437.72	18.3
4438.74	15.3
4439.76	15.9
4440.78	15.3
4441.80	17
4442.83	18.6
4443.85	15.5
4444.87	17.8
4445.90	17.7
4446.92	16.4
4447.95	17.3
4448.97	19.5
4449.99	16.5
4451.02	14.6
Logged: -3.5 A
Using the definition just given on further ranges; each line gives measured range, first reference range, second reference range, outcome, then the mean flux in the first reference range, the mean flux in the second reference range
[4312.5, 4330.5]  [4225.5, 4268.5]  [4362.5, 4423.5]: 0.3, 14.6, 16.6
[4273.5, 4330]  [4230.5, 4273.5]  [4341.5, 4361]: 6.1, 14.5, 15.6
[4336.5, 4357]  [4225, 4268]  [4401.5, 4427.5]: 0.5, 14.5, 16.9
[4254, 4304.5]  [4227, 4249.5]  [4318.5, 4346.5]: 3.4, 14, 15.8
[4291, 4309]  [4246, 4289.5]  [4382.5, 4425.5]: 4.4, 14.7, 16.6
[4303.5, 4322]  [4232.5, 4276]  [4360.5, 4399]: 2.1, 14.3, 16.5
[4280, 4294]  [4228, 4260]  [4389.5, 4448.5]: 1.7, 14.4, 16.7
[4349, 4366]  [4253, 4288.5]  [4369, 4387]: -0.3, 14.6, 15.8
